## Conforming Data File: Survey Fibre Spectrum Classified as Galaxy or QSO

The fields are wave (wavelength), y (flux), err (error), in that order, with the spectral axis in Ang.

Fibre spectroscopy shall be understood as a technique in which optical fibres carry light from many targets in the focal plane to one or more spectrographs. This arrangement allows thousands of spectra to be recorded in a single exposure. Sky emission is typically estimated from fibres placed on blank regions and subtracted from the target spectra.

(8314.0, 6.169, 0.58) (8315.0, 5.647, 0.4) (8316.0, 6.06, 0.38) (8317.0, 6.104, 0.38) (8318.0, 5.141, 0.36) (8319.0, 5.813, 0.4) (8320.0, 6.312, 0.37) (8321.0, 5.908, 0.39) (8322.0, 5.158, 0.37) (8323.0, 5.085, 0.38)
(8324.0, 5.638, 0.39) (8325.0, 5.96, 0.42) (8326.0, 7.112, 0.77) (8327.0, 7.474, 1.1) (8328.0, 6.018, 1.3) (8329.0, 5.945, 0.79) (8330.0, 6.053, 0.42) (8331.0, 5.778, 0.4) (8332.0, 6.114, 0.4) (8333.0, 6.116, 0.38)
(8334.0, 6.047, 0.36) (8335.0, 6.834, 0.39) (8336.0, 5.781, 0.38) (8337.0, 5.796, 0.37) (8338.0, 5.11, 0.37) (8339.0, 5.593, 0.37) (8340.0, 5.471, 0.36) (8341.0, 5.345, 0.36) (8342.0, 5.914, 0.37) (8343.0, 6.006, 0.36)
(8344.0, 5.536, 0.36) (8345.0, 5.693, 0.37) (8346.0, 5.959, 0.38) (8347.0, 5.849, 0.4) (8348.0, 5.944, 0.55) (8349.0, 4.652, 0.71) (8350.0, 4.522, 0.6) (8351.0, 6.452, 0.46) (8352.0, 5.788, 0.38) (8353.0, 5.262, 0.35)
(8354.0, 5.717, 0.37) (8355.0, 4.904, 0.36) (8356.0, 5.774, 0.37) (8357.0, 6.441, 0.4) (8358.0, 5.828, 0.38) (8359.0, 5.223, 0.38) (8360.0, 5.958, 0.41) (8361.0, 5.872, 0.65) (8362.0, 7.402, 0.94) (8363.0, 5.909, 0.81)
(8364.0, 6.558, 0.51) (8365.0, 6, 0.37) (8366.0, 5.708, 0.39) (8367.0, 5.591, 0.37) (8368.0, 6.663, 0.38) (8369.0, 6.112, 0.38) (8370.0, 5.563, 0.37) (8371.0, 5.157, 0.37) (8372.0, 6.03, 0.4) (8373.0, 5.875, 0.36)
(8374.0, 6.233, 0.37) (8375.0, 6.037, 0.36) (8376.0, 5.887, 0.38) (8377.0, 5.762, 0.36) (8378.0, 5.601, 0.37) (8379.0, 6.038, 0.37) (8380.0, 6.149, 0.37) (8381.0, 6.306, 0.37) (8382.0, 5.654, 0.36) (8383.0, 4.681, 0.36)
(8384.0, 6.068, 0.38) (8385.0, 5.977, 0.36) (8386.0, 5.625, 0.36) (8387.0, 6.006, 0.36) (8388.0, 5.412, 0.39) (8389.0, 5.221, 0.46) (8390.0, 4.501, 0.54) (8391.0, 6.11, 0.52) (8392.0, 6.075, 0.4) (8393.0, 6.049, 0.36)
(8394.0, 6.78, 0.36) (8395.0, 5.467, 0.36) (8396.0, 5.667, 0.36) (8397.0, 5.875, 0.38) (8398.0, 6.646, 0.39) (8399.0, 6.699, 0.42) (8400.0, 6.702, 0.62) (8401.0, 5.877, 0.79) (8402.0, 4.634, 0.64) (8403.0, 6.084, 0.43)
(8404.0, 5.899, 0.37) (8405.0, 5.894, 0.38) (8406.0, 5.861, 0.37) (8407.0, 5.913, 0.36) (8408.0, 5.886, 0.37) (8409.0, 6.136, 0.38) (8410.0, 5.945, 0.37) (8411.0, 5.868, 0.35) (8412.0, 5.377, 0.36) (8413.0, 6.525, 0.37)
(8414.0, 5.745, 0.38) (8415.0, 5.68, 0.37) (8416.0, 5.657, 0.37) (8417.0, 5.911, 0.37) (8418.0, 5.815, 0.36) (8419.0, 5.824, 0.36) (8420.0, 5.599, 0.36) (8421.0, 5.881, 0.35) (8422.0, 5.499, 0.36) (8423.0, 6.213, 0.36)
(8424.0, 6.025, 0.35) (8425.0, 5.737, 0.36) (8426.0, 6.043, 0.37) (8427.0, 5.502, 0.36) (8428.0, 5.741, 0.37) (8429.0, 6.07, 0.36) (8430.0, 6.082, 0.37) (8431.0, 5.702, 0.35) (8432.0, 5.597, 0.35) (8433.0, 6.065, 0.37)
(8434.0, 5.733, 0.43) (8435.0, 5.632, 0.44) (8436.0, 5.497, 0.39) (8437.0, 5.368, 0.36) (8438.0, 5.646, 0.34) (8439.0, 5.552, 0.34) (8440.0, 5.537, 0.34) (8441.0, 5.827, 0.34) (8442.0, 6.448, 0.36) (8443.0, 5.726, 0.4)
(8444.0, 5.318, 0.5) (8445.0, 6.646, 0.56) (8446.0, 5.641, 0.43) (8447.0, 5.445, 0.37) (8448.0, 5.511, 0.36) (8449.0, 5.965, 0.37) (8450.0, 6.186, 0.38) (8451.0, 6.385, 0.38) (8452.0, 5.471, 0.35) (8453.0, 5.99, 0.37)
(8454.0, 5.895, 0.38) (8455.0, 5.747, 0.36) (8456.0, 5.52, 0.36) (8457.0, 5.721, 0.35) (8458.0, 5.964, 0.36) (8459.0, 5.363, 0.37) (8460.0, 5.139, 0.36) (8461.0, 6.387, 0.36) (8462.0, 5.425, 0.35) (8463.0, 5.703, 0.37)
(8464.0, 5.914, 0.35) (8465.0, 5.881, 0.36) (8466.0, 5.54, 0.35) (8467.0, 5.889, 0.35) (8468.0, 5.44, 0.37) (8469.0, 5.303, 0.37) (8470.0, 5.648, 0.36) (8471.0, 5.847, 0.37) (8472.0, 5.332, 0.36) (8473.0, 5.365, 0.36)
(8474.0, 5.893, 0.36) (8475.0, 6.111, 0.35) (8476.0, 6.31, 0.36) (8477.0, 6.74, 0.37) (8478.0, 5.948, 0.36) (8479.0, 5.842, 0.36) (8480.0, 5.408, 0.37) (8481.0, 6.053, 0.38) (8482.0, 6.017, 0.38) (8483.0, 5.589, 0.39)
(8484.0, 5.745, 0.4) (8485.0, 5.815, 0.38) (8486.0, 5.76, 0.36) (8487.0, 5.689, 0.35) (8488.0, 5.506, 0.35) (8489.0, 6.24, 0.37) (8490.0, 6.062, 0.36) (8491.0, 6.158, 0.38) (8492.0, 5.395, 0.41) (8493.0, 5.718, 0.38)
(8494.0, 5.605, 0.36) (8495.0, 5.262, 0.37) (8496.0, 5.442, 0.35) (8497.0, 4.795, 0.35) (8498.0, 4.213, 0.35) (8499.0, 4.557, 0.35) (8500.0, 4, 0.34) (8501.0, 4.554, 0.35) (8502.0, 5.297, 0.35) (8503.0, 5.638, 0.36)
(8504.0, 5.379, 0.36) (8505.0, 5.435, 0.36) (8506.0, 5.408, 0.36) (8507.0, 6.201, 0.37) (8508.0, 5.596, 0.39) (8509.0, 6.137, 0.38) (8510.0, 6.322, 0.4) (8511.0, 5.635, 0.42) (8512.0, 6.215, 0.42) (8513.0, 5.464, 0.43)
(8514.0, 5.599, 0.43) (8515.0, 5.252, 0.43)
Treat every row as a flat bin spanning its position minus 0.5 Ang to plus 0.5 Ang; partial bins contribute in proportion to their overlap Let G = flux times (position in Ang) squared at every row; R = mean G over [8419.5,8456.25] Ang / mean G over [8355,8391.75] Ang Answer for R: 1.01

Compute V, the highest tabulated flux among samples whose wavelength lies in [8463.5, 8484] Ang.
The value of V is 6.74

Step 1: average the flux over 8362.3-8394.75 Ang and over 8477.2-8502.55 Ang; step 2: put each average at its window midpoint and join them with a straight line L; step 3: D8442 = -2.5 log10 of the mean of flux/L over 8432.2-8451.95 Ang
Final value -0.03 mag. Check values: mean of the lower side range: 5.86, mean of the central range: 5.79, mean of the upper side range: 5.48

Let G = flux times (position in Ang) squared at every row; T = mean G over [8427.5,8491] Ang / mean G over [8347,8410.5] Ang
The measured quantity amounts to 1.01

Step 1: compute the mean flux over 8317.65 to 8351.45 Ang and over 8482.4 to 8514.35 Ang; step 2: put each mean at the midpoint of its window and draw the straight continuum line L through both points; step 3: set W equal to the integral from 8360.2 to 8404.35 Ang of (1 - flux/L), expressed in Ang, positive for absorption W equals -1.3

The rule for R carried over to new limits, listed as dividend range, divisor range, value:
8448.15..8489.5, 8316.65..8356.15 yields 1.03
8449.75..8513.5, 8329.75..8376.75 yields 1.00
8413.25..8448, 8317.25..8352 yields 1.01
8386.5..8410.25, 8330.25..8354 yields 1.04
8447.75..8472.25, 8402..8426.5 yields 0.99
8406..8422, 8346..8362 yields 1.04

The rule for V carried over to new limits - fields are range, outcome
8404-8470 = 6.646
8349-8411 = 7.402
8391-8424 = 6.78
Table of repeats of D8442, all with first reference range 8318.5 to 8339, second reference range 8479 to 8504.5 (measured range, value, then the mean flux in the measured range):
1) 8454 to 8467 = -0.03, 5.71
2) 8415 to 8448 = -0.02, 5.77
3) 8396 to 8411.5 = -0.05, 5.98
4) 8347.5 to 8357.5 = 0.07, 5.55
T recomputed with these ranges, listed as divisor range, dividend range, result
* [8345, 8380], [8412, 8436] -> 1.01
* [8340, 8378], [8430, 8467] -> 1.01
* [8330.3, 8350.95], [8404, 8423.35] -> 1.04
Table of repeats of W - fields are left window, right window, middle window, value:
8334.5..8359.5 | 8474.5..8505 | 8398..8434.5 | -1.78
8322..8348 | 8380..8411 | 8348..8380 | 0.32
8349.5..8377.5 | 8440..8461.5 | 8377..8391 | 0.48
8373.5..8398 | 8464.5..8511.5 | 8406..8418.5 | -0.23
